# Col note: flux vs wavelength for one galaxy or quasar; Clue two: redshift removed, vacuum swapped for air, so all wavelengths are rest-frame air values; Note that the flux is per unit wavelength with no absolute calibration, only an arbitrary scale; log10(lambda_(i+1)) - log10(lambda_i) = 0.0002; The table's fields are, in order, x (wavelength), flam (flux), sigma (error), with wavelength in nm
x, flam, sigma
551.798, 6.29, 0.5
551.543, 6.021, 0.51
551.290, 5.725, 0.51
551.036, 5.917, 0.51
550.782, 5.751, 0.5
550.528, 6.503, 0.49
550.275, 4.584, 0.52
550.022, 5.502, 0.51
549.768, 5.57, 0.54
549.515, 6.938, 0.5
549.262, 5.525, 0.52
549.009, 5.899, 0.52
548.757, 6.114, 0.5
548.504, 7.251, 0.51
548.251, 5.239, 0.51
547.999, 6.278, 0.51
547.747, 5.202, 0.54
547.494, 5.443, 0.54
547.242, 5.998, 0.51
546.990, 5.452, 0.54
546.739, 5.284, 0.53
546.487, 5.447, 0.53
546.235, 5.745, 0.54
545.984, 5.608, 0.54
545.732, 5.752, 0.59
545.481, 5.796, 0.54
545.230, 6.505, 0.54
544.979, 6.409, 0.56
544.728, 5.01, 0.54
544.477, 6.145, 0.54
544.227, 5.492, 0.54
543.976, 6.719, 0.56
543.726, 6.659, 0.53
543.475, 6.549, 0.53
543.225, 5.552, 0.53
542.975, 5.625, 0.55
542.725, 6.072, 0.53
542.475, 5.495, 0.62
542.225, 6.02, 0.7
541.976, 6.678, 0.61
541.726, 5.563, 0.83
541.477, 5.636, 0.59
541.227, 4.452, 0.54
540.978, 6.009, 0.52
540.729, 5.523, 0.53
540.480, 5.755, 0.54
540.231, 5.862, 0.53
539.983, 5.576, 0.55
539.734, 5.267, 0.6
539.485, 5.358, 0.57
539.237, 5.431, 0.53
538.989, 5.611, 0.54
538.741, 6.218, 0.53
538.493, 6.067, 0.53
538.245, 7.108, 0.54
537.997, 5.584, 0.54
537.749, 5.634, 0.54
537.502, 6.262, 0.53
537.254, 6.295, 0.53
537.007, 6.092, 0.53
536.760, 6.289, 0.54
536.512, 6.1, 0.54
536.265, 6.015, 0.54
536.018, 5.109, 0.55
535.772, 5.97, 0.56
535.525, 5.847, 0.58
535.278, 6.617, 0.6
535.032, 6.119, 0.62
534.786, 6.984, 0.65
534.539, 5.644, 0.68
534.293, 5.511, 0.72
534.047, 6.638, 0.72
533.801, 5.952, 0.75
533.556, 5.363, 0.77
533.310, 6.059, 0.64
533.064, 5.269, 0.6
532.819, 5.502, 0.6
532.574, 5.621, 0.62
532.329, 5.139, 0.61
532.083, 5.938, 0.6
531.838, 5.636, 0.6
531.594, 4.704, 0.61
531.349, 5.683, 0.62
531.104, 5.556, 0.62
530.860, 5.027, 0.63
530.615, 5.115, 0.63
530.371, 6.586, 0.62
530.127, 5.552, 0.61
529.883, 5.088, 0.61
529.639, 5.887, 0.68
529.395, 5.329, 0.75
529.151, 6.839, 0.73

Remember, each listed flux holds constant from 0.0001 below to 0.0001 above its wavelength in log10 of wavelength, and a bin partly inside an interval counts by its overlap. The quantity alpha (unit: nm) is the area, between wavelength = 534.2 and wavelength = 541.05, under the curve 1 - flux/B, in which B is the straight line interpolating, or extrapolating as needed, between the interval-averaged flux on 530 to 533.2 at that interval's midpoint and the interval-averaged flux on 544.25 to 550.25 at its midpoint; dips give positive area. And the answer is -0.38 nm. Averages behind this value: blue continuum 5.49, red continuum 5.8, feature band 5.92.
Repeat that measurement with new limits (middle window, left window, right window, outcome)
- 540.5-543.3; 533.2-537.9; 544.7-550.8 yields 0.10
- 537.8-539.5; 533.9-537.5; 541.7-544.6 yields 0.04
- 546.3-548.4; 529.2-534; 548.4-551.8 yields 0.12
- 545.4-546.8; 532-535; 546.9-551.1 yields 0.05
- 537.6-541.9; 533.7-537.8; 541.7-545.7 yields 0.25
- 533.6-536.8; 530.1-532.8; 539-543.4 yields -0.28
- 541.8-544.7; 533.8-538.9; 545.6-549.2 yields -0.08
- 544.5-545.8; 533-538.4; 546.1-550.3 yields -0.02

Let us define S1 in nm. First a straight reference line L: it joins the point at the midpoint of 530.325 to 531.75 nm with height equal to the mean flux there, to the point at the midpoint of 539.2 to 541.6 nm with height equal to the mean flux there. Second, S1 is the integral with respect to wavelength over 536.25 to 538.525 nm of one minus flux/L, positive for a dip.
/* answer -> -0.29 nm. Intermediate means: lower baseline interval 5.39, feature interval 6.15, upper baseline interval 5.49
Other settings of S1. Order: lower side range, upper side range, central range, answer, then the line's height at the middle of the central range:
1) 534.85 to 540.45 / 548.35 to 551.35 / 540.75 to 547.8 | 0.163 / 5.94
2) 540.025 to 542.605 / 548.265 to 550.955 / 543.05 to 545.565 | -0.130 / 5.78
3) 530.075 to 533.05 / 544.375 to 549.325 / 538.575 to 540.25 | 0.013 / 5.66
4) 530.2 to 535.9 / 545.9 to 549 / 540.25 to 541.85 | 0.069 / 5.76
